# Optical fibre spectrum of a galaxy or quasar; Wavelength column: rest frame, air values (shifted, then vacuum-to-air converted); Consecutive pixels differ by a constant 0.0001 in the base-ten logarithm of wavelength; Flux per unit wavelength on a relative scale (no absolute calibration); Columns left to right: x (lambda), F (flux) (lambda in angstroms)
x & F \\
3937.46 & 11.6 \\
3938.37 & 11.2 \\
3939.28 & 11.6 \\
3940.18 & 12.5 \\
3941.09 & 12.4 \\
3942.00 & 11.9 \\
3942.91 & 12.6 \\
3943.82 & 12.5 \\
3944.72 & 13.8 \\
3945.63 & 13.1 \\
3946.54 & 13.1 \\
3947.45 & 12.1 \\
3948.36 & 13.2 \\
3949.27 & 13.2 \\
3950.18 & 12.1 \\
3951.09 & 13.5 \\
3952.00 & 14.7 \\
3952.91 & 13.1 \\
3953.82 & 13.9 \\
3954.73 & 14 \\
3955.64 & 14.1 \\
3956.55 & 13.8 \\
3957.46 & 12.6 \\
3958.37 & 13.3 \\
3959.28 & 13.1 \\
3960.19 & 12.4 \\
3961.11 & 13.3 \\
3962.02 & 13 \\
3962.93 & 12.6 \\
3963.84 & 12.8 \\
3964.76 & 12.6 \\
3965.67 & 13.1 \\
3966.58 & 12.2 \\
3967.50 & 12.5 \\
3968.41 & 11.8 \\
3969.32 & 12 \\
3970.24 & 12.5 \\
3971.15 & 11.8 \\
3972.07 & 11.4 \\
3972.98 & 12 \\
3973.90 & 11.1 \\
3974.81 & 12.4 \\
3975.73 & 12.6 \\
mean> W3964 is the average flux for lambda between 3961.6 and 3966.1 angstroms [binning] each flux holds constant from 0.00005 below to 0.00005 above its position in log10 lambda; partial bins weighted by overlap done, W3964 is 12.8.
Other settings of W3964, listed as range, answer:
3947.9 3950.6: 12.8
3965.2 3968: 12.6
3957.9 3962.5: 13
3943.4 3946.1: 13.2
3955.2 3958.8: 13.5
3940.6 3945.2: 12.6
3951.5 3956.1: 14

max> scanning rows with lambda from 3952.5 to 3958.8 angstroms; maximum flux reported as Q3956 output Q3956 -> 14.1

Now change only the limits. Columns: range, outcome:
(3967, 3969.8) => 12.5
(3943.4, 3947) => 13.8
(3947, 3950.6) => 13.2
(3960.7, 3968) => 13.3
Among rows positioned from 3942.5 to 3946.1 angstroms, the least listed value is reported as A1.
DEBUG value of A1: 12.5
